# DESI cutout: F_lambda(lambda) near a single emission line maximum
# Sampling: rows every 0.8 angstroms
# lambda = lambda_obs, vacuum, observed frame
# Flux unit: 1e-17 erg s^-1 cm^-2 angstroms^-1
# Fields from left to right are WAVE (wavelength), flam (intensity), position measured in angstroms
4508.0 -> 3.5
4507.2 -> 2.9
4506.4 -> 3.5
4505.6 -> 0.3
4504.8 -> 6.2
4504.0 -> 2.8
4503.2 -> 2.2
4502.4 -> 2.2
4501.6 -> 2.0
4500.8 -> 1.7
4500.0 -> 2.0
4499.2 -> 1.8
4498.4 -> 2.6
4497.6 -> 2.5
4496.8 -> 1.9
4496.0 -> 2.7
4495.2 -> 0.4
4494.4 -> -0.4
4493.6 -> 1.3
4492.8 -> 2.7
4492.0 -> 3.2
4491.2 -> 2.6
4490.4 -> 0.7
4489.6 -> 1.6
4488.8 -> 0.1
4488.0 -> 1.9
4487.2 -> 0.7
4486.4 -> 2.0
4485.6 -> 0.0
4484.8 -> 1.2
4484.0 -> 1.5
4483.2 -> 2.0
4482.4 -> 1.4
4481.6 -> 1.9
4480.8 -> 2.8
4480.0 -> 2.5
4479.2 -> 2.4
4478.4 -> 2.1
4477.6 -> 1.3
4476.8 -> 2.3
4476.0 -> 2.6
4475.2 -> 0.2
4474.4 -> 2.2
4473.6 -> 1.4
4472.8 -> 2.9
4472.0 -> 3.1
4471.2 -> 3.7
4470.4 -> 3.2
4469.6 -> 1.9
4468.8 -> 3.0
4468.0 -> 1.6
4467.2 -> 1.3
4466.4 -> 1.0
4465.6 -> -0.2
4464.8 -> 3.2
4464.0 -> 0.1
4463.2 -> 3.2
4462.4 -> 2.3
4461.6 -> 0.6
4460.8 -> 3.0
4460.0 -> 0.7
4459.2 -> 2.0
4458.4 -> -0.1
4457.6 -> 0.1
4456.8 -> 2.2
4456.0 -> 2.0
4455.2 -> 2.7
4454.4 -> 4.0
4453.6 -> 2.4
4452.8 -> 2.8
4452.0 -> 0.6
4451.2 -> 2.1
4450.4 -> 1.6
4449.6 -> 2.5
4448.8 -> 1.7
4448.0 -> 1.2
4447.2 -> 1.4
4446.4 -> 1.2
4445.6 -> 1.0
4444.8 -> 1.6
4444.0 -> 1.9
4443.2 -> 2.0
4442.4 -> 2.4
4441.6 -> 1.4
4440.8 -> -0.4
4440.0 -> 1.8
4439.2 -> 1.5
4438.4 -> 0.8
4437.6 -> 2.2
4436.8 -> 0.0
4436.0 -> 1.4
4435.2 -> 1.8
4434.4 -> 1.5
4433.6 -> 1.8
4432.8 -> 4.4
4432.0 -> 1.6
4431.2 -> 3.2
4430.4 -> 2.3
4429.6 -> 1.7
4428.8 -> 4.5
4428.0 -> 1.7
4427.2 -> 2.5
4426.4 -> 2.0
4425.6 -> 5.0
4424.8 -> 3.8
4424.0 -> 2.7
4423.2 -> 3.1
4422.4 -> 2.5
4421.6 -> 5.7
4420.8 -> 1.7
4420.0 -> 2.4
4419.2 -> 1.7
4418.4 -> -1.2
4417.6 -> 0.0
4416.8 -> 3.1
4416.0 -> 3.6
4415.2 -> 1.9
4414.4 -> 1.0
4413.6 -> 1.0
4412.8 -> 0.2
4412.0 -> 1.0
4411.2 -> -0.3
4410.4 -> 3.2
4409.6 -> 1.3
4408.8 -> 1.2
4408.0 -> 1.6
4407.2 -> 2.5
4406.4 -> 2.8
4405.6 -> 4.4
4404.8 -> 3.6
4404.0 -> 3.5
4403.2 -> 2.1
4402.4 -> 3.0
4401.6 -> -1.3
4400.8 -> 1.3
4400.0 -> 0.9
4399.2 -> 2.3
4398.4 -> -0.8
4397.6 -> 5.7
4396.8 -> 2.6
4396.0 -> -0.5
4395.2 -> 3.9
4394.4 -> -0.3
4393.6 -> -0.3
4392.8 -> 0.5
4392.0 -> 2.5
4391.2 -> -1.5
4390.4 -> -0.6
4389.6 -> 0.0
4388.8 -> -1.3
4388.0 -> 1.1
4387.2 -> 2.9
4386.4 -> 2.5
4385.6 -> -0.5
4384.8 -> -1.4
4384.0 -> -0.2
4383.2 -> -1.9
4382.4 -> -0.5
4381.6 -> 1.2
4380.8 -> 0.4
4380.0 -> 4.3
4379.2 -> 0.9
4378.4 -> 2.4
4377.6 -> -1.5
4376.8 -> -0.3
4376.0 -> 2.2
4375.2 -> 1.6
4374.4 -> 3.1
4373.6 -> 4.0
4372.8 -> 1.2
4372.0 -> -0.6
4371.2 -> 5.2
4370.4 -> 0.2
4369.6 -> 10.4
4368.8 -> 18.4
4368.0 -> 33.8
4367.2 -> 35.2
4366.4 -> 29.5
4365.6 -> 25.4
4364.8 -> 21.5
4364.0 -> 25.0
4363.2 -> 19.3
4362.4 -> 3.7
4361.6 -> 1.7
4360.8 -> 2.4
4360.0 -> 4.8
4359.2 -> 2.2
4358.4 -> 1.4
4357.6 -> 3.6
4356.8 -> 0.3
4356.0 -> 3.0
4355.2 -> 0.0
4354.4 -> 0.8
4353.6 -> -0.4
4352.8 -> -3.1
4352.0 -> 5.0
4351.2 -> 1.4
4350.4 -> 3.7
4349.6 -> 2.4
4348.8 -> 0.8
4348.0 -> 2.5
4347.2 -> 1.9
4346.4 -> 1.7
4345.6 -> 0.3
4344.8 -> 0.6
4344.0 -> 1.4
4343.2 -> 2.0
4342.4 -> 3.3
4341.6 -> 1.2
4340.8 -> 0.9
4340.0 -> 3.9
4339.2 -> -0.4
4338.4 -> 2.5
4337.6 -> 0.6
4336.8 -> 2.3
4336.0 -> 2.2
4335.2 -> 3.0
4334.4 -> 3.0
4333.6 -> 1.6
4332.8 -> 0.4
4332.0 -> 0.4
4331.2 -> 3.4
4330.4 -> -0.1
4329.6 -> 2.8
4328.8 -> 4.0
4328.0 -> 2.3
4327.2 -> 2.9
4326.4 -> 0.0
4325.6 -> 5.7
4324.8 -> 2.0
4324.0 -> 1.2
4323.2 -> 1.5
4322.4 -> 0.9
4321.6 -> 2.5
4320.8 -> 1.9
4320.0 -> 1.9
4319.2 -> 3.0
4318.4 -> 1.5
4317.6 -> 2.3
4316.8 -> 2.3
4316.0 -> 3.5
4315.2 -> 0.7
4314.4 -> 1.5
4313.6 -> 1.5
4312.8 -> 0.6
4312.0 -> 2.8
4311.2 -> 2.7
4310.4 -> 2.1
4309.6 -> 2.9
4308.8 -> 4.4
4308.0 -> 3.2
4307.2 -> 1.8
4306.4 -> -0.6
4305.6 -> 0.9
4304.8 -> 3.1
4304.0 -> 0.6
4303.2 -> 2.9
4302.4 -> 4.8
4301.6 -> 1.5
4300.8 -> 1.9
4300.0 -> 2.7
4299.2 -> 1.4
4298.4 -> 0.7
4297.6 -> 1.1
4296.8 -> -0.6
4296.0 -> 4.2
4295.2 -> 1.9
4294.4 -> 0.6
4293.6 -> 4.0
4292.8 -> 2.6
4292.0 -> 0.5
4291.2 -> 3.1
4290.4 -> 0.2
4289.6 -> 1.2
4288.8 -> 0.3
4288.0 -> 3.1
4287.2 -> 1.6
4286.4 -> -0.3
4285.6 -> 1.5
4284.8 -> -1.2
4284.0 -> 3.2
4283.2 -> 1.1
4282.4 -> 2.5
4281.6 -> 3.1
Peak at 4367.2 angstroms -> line [O II]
